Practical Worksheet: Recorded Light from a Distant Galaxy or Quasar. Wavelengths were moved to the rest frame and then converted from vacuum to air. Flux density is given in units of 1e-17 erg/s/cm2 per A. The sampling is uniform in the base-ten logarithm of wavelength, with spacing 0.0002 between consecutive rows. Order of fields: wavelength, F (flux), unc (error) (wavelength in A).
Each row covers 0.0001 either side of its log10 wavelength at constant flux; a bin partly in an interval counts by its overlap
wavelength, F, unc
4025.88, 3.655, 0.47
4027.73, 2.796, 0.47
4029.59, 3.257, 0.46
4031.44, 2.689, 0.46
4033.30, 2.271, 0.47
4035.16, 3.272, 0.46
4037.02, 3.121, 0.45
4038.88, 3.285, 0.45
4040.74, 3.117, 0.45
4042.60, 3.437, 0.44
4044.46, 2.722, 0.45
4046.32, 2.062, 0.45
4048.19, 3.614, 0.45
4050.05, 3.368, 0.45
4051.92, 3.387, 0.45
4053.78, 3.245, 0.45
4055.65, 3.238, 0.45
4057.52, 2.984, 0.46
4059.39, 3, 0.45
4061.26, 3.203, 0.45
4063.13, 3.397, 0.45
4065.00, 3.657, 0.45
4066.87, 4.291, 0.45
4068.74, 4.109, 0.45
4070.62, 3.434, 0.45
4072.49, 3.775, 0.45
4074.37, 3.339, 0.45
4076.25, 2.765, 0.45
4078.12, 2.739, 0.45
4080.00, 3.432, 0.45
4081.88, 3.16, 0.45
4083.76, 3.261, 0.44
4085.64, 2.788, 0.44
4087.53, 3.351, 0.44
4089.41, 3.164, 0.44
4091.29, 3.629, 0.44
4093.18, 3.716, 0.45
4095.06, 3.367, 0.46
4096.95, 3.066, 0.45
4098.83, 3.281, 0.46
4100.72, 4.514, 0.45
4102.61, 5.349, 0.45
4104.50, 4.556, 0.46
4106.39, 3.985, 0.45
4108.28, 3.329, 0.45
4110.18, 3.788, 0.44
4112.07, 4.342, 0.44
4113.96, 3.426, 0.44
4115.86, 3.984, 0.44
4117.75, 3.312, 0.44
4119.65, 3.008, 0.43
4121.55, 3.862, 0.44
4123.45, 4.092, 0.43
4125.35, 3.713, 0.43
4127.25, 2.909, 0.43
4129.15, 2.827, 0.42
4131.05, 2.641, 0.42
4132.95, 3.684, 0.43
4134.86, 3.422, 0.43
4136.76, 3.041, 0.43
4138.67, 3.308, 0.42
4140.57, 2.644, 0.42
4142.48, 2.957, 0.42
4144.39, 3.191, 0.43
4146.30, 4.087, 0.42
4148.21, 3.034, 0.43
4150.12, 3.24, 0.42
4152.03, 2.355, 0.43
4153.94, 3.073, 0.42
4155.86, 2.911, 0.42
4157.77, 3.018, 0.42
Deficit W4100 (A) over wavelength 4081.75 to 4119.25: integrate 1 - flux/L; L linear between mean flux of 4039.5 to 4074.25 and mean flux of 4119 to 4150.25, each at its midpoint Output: -4.2 A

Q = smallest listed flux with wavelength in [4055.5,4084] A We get 2.739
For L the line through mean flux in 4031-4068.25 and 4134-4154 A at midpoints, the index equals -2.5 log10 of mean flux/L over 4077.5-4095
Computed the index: -0.034 mag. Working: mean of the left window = 3.19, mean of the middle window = 3.26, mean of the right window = 3.12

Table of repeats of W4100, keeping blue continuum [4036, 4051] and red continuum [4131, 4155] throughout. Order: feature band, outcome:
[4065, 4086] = -2.0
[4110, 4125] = -2.8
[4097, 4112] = -4.5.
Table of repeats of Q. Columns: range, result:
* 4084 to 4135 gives 2.641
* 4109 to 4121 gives 3.008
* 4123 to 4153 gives 2.355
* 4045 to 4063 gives 2.062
